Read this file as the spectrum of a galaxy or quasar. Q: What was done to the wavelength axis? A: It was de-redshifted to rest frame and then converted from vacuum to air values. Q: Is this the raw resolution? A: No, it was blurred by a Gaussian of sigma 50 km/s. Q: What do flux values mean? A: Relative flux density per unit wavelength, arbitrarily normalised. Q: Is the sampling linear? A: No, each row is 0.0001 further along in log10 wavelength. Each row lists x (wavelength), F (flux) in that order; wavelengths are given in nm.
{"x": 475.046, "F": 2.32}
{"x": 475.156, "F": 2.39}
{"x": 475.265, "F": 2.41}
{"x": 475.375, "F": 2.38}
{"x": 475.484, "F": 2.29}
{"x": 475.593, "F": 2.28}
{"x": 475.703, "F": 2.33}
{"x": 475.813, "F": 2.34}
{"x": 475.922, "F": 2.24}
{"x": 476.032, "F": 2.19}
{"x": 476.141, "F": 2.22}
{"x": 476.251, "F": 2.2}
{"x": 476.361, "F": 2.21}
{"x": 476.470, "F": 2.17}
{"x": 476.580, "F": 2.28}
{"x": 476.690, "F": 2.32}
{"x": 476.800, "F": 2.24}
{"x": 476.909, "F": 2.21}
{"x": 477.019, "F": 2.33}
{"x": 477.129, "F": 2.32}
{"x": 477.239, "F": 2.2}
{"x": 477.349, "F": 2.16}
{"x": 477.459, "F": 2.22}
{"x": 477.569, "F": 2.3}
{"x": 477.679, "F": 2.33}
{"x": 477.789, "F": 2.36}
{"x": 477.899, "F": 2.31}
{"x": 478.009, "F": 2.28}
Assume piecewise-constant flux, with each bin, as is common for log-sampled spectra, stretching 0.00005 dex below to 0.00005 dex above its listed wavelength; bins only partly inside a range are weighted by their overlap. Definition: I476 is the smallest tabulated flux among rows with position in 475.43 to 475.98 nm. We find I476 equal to 2.24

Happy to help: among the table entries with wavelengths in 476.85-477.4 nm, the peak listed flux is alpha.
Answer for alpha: 2.33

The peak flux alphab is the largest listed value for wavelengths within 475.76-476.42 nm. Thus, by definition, 2.34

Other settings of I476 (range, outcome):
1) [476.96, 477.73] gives 2.16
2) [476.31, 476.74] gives 2.17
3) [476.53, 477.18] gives 2.21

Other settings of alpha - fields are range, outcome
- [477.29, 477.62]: 2.3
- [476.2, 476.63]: 2.28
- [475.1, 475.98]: 2.41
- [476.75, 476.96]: 2.24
